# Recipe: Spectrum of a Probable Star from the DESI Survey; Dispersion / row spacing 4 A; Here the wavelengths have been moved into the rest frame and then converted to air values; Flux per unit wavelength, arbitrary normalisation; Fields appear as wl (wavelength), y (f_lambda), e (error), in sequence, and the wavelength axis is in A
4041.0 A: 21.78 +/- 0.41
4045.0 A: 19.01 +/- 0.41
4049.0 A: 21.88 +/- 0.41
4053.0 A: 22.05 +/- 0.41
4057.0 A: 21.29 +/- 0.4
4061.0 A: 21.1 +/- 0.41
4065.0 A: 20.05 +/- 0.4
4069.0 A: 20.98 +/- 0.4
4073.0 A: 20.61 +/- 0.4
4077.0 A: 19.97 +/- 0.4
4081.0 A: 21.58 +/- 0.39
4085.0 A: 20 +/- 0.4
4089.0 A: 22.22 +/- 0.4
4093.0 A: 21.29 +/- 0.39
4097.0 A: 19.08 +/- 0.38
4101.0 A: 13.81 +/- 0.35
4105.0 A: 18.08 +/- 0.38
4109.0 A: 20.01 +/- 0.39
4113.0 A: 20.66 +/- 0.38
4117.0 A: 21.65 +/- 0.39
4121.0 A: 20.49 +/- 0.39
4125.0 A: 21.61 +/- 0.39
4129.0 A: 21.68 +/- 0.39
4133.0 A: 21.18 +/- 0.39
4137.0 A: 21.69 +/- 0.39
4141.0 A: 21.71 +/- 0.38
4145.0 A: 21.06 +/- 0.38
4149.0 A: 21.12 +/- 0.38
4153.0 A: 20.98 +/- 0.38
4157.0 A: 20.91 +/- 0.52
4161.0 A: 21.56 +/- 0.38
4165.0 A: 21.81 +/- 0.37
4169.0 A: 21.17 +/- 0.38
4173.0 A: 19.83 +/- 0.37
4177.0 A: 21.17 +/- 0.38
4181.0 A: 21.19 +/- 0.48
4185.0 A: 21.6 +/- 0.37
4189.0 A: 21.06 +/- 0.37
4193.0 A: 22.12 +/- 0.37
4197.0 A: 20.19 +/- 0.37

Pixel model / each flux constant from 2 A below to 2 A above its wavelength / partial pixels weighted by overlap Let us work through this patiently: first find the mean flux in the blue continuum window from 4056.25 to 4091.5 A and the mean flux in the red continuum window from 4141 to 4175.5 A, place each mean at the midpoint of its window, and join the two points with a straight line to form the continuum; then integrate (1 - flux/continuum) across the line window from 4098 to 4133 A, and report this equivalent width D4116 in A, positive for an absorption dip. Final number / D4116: 1.9 A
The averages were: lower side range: 20.9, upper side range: 21.1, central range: 19.8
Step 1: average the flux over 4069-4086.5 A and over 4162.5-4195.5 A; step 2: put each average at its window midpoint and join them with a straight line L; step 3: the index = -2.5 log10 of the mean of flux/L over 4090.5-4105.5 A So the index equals 0.14 mag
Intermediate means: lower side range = 20.6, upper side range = 21.2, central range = 18.2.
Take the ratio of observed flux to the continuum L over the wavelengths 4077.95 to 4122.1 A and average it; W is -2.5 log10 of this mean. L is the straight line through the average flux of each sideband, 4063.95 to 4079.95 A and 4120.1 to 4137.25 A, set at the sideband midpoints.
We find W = 0.05 mag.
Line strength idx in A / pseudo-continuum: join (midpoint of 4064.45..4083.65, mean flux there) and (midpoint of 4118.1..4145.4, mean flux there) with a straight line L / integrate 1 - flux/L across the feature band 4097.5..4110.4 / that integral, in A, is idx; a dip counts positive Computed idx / 2.2 A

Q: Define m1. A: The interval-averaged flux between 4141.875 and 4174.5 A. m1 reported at 21.1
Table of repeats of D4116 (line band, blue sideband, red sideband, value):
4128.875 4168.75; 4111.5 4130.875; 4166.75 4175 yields -1.0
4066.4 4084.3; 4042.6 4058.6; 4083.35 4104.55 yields -0.6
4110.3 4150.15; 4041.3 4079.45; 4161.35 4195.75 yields -0.4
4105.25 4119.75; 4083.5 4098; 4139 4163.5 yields 0.4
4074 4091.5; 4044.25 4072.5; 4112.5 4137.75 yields 0.1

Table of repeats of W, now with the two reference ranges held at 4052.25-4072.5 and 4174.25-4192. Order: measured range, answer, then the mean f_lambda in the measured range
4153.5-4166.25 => -0.008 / 21.4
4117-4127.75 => -0.004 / 21.2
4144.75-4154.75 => 0.006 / 21.1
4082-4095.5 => -0.004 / 21.1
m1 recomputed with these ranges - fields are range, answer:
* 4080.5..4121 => 19.8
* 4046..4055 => 21.6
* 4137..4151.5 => 21.3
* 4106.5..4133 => 21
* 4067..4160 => 20.5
